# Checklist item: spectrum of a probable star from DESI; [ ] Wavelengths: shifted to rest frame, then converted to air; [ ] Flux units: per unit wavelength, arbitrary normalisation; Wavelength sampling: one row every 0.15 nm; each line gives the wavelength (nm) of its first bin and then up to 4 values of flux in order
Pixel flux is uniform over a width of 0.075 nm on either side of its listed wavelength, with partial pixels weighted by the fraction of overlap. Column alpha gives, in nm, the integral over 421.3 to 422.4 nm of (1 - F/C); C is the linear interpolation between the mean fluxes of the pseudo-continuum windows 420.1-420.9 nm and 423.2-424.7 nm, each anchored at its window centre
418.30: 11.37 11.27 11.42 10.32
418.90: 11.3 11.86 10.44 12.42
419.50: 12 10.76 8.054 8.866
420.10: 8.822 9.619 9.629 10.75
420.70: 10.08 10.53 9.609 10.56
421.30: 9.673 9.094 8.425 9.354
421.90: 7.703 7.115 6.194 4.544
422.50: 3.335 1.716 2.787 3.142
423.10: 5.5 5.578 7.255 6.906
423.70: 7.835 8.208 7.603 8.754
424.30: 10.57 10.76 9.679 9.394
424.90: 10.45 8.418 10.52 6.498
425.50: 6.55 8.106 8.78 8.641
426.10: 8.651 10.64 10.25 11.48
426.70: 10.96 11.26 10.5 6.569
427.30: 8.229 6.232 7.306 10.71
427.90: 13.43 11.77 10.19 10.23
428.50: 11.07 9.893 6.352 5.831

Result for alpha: 0.20 nm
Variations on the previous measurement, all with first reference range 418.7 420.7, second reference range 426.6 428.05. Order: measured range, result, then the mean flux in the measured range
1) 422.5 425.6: 0.81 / 7.31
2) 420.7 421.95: 0.09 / 9.44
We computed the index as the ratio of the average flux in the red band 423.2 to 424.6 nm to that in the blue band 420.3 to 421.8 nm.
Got 0.85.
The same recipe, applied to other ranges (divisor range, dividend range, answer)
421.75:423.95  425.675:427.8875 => 1.64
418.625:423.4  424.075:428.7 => 1.14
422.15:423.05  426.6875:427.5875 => 2.42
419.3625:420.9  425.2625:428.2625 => 0.93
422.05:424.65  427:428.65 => 1.49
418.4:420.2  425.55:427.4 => 0.89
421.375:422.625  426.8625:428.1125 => 1.39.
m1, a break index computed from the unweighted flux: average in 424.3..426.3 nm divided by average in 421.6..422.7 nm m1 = 1.51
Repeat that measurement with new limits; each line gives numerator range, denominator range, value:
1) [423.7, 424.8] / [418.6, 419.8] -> 0.83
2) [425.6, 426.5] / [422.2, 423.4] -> 2.23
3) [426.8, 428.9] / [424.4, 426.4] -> 1.05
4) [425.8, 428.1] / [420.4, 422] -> 1.02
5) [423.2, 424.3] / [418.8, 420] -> 0.72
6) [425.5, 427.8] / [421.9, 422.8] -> 1.94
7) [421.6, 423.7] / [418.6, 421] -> 0.55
